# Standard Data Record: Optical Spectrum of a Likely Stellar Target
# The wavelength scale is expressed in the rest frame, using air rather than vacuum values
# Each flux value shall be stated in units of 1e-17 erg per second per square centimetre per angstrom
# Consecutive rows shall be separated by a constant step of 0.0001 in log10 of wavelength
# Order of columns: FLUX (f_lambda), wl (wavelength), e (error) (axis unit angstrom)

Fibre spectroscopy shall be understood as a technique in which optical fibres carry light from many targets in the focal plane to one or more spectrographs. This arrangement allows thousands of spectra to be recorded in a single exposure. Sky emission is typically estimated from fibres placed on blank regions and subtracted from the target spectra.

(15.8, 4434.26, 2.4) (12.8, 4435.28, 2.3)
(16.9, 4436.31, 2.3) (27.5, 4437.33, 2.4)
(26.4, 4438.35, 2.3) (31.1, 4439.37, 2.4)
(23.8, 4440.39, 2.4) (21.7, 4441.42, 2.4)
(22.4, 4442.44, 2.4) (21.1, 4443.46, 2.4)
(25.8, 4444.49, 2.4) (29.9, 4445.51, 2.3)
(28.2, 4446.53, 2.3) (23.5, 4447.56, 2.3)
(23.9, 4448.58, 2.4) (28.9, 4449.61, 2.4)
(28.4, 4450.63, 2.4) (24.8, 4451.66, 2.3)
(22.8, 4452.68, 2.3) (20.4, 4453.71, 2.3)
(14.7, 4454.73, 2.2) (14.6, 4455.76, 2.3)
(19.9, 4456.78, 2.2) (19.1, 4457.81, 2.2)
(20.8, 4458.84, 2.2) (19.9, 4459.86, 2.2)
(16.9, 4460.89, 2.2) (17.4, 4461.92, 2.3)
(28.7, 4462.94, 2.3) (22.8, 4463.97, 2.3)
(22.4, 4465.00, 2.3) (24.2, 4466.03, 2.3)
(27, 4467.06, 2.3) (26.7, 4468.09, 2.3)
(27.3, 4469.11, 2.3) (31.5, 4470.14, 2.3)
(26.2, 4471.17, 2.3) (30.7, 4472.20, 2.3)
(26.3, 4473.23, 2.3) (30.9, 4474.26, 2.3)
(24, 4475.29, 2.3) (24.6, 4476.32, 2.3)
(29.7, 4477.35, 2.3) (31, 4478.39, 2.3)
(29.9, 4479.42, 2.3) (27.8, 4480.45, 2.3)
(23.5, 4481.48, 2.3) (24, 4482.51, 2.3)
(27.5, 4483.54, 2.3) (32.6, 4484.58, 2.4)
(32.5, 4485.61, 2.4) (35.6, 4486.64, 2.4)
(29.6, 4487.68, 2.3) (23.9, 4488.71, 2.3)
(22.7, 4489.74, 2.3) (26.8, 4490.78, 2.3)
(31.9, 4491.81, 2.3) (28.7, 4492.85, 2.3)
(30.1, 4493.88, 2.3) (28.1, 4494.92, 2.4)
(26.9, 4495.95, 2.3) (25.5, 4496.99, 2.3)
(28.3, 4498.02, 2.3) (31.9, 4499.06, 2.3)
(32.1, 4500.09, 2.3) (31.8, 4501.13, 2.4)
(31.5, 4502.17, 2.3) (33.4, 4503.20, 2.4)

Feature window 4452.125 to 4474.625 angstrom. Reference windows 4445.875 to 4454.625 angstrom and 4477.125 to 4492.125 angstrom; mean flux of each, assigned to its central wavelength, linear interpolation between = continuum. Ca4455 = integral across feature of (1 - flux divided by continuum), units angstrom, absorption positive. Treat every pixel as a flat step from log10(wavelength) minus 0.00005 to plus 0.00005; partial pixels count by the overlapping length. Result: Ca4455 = 2.6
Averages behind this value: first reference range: 24.7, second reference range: 28.5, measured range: 23.2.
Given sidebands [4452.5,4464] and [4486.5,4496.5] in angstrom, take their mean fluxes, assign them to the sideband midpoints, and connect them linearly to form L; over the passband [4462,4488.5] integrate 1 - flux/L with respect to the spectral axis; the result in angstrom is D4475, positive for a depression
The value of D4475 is -4.13 angstrom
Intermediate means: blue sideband 19.6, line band 27.7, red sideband 28.1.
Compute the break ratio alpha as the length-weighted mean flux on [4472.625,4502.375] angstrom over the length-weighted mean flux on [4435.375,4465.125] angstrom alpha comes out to 1.3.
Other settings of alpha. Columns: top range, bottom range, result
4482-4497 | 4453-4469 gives 1.34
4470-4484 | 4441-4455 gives 1.14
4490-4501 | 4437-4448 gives 1.13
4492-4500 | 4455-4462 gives 1.58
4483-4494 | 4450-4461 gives 1.43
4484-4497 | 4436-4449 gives 1.16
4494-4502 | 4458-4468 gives 1.32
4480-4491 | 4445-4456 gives 1.17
